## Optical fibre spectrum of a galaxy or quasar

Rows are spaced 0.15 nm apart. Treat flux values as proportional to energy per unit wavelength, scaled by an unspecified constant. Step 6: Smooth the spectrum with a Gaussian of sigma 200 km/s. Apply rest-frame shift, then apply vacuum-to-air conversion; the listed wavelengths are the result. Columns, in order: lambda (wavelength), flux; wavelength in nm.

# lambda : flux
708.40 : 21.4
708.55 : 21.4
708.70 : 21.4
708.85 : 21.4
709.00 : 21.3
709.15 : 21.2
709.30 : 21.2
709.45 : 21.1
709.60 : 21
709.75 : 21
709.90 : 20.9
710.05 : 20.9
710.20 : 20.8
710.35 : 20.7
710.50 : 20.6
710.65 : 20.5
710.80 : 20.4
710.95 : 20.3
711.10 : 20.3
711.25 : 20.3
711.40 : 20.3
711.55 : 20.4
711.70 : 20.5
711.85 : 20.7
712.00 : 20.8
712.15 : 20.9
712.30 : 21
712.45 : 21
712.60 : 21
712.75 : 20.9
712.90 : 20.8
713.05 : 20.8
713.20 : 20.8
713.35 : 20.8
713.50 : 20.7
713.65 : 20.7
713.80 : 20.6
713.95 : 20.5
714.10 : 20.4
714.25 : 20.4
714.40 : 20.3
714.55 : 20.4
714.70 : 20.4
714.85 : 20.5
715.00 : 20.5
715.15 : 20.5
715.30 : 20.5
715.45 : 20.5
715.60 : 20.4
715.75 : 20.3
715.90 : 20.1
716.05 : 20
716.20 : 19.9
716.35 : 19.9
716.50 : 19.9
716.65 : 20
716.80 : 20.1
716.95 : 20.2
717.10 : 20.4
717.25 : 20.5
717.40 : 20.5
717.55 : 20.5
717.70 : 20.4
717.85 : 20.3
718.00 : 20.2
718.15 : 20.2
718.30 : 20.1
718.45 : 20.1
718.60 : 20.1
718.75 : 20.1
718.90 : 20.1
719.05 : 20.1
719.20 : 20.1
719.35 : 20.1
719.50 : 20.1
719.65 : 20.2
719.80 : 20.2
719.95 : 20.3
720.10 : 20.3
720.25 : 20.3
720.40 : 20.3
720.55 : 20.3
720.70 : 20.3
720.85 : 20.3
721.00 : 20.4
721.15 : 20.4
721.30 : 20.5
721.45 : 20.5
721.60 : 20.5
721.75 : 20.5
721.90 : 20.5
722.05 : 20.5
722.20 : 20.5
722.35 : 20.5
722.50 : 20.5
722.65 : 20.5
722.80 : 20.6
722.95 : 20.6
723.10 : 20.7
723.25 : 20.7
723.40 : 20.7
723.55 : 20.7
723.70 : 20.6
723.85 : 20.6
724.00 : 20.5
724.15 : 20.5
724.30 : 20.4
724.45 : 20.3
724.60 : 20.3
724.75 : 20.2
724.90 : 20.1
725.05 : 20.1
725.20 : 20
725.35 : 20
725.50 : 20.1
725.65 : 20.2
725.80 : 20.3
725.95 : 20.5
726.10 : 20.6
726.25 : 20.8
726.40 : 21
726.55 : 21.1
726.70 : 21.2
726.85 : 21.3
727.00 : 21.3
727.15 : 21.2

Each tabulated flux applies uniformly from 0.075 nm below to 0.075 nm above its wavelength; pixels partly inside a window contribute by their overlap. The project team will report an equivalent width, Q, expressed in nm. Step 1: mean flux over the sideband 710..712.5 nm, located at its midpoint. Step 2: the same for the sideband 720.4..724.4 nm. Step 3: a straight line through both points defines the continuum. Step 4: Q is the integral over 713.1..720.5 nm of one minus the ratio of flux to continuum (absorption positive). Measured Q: 0.09 nm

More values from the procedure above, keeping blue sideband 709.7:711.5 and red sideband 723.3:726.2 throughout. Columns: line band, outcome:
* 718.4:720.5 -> 0.03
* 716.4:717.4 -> 0.01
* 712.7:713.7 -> -0.01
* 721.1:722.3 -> 0.00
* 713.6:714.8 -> 0.00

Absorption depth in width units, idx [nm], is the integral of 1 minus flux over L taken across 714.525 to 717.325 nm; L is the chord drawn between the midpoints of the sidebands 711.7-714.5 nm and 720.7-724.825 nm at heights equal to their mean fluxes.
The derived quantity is 0.05 nm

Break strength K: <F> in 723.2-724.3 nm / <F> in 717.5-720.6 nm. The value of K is 1.02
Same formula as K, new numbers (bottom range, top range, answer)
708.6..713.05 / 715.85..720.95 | 0.97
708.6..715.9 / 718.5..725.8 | 0.98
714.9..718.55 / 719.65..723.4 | 1.01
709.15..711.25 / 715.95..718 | 0.97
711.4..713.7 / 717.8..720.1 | 0.97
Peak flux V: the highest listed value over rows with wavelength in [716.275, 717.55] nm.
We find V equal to 20.5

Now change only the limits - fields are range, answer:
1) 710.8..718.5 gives 21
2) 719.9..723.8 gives 20.7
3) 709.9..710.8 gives 20.9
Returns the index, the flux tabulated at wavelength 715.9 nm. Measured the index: 20.1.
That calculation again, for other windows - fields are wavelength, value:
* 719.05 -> 20.1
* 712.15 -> 20.9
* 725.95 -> 20.5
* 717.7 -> 20.4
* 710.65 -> 20.5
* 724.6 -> 20.3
